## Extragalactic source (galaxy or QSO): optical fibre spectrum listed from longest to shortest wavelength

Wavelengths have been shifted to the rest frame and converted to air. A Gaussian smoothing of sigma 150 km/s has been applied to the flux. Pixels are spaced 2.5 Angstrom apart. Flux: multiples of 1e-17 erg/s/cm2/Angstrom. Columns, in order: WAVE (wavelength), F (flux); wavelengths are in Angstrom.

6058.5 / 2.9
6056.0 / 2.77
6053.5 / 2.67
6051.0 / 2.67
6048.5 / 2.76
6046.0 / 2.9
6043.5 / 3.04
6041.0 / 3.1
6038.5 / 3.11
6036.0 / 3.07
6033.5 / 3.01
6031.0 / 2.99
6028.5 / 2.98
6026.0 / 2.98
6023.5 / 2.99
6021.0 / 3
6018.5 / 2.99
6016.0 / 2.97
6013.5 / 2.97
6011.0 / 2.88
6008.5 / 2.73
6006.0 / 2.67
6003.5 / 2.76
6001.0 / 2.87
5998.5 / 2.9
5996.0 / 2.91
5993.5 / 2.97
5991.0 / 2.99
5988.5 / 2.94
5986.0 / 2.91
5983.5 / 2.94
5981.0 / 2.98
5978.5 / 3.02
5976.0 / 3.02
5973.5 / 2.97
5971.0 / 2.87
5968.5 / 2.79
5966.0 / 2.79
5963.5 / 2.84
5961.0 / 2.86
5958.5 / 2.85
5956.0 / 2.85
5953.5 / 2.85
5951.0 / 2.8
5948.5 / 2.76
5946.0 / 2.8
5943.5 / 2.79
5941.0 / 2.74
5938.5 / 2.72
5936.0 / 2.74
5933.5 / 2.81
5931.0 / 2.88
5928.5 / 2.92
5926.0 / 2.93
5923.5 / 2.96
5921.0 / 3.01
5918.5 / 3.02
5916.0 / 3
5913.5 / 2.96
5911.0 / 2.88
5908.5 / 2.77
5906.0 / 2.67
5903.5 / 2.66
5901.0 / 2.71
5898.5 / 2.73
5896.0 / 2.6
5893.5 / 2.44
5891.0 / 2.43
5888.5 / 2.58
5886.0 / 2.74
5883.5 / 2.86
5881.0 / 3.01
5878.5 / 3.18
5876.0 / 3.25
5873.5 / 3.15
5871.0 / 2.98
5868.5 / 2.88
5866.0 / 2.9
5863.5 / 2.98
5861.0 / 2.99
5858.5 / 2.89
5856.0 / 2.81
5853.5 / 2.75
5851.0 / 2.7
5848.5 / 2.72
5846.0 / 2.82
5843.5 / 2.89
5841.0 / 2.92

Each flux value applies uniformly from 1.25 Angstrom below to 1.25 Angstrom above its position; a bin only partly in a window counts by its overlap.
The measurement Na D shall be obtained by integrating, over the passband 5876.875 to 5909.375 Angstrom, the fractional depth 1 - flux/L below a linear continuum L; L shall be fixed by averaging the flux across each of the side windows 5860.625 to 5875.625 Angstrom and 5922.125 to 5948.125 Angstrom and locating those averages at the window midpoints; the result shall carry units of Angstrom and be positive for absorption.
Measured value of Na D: 2.29 Angstrom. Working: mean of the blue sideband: 3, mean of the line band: 2.73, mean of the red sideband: 2.83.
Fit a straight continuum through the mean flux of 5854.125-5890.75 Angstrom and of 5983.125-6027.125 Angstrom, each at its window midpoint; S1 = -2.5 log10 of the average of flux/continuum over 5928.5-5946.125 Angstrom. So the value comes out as 0.05 mag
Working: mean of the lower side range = 2.93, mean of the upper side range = 2.91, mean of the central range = 2.79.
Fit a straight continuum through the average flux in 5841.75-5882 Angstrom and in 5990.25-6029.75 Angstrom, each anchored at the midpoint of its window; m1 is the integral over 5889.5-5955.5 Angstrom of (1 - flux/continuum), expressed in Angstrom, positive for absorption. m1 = 2.94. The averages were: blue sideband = 2.93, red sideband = 2.91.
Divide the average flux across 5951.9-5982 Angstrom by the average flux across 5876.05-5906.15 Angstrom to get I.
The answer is 1.05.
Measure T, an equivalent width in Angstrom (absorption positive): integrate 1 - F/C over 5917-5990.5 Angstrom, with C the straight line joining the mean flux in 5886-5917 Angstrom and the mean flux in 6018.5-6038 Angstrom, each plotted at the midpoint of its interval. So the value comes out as -1.29 Angstrom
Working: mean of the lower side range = 2.7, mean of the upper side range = 3.01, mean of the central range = 2.88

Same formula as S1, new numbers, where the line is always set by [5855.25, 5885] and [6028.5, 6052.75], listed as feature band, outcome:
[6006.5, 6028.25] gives 0.011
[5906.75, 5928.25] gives 0.017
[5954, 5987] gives 0.027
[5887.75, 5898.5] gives 0.178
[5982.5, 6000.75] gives 0.012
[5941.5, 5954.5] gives 0.068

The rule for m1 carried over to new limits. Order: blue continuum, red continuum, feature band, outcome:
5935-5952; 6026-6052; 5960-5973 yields -0.11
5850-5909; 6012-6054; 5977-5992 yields -0.26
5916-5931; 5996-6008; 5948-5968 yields 0.47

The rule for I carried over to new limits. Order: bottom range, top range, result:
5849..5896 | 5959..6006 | 1.02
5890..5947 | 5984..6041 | 1.05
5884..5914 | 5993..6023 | 1.08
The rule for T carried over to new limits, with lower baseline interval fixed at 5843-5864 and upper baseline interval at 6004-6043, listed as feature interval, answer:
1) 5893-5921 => 0.8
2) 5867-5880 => -1.1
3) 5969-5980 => -0.1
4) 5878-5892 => 0.3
